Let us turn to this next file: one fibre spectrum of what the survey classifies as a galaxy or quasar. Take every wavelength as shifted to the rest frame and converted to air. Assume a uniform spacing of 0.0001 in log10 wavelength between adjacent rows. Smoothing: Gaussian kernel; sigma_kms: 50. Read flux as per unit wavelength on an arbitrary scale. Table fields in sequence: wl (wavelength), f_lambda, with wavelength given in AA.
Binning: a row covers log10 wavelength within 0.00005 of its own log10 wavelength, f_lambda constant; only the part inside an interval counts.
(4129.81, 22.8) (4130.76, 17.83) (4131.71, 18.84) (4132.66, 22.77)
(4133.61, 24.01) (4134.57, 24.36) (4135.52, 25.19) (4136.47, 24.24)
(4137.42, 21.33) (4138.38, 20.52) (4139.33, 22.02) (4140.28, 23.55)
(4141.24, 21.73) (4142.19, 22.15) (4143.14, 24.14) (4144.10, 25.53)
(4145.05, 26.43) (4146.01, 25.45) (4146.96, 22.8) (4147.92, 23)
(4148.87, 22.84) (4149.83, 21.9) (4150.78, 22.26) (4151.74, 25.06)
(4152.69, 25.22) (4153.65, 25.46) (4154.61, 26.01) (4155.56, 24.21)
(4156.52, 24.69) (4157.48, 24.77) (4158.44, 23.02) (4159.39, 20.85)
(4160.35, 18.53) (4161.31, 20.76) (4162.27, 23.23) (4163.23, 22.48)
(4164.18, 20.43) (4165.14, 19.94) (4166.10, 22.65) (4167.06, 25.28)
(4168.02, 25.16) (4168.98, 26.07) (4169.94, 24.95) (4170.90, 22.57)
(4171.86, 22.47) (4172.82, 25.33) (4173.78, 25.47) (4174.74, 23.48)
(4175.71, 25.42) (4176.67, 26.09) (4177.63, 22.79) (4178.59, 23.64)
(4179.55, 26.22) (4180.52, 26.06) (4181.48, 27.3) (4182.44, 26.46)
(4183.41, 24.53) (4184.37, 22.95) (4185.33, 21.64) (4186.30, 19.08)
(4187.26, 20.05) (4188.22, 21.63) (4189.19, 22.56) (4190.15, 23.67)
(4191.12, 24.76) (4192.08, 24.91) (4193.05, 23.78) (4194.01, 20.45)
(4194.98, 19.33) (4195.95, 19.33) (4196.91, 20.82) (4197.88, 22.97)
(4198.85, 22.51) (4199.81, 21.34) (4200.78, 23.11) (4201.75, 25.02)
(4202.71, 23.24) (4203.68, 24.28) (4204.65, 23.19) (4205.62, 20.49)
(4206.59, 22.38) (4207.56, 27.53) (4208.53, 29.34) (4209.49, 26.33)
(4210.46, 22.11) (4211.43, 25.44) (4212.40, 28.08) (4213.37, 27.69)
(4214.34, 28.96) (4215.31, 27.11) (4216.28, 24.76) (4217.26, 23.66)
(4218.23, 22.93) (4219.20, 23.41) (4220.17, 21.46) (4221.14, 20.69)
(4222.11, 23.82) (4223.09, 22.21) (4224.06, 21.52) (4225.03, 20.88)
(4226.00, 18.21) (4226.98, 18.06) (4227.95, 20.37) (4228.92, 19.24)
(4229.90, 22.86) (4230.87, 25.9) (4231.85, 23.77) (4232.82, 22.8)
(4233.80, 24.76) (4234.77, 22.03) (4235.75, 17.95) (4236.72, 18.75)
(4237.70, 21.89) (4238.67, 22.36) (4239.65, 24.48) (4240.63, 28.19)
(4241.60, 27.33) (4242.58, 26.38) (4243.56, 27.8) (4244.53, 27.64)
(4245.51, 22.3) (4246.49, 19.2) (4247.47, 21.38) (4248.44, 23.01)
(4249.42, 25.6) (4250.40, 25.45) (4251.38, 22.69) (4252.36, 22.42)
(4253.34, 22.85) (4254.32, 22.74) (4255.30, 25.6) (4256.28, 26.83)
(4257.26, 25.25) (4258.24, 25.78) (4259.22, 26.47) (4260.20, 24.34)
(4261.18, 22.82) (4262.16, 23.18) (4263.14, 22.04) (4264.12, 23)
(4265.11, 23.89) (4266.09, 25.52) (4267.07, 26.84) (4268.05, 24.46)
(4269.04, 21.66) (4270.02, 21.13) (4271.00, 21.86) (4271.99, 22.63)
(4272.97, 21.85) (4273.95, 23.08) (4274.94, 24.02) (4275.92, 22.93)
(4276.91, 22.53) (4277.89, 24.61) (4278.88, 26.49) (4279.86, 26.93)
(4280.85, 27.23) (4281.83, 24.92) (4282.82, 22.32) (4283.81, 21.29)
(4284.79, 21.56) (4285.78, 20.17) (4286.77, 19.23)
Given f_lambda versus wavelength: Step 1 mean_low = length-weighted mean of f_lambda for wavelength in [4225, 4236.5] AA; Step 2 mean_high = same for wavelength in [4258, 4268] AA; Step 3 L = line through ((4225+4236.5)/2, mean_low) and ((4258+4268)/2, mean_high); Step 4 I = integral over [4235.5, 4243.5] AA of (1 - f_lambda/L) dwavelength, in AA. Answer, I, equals -0.6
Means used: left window 21.4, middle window 23.8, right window 24.4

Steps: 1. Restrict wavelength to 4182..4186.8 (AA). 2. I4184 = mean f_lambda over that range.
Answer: 22.9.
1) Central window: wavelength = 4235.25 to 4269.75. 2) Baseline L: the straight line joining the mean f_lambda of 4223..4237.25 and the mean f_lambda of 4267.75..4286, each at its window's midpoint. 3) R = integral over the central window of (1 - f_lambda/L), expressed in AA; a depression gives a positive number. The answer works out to -2.6 AA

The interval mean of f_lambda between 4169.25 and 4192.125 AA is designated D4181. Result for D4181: 23.9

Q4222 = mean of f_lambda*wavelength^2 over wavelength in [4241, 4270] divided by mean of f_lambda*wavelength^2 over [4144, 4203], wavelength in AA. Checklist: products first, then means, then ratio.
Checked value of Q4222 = 1.08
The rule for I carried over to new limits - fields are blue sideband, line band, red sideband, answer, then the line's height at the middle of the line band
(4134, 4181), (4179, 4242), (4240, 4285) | 1.66 AA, 23.9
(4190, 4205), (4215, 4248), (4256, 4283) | 0.74 AA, 23.3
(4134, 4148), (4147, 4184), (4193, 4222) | -0.41 AA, 23.6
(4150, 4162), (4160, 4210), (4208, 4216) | 3.56 AA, 25.2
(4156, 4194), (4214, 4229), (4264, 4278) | 0.66 AA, 23.4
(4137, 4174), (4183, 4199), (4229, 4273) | 0.98 AA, 23.5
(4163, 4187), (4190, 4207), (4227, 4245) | 0.88 AA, 23.7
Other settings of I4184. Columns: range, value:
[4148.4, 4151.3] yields 22.3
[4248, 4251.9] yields 24.2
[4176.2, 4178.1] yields 24.5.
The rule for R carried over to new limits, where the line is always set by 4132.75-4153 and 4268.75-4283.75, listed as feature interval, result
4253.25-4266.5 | -0.4 AA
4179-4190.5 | 0.0 AA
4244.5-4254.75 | 0.2 AA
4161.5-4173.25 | 0.1 AA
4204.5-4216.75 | -1.1 AA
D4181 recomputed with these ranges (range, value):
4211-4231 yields 23.1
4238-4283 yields 24.2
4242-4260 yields 24.4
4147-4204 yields 23.3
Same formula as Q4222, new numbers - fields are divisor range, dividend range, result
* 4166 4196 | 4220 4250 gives 0.98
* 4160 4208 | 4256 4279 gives 1.07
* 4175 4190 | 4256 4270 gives 1.06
